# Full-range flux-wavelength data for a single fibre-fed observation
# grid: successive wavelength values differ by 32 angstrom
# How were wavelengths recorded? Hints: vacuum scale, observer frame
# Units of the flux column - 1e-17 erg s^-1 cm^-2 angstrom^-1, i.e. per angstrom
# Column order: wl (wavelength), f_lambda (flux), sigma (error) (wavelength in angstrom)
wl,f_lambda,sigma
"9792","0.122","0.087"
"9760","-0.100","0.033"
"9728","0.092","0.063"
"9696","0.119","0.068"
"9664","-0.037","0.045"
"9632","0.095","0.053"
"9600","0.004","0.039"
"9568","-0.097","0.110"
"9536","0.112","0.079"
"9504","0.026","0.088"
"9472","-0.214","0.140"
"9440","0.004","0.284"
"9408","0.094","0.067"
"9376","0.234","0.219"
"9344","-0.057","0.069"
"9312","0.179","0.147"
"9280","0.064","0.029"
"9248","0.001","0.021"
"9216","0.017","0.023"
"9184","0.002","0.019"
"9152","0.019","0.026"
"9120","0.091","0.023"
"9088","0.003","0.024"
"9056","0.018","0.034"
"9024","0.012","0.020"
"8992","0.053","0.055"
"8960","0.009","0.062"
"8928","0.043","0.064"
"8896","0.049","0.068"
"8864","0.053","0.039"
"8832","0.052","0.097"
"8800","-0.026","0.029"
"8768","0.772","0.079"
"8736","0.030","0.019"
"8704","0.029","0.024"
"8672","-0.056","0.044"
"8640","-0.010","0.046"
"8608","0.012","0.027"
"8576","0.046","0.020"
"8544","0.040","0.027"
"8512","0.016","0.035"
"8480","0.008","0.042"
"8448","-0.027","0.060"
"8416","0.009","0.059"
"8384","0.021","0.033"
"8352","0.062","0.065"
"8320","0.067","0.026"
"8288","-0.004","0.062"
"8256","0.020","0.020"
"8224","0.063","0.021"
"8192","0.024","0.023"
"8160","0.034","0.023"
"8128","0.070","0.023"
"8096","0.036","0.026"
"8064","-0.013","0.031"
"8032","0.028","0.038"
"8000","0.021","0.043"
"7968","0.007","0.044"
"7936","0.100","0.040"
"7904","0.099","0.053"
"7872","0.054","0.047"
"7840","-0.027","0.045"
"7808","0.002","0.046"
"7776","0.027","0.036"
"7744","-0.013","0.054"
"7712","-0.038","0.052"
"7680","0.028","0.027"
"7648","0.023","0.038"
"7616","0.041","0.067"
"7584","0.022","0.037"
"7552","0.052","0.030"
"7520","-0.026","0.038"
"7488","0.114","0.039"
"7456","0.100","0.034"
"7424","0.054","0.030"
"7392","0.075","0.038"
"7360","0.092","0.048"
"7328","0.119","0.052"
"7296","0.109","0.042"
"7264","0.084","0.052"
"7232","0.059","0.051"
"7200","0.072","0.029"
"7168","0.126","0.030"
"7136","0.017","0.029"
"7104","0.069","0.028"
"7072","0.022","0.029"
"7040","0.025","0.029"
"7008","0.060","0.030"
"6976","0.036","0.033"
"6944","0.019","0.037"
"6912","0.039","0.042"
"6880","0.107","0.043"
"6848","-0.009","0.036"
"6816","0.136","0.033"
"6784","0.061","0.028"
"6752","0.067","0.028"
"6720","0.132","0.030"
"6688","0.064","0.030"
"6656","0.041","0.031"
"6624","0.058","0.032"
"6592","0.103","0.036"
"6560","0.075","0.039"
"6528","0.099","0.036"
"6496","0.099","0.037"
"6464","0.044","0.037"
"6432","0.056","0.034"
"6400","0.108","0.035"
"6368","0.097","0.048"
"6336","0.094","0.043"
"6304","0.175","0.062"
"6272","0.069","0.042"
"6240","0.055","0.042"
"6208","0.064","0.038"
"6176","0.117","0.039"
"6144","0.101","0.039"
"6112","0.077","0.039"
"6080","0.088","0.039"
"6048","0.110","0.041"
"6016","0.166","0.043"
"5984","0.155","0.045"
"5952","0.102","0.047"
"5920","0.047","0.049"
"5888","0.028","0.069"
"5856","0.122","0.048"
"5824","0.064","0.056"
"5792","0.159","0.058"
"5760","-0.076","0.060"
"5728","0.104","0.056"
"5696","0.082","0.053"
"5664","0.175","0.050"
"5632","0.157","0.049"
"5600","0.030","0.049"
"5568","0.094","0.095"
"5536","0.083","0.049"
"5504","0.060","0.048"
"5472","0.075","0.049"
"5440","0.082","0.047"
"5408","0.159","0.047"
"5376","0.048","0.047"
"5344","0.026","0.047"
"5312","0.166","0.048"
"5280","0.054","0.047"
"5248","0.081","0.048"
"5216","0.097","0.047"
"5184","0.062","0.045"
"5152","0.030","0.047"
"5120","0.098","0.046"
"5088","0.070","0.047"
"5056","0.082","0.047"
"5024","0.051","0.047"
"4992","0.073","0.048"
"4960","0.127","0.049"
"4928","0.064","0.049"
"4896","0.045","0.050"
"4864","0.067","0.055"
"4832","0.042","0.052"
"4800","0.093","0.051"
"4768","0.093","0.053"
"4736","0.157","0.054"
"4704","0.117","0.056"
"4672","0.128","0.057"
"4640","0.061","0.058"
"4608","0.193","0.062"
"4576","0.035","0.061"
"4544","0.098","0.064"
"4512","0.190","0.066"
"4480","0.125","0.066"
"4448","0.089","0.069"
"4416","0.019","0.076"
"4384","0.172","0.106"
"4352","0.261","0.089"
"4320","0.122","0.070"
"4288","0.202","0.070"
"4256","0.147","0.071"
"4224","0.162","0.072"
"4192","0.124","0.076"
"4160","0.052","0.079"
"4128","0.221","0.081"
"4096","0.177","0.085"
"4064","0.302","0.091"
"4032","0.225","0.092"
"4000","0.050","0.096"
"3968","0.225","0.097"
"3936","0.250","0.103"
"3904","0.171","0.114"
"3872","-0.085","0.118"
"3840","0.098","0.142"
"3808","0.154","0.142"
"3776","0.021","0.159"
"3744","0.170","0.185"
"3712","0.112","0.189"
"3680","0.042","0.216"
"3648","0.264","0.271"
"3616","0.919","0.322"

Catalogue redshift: 0.753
